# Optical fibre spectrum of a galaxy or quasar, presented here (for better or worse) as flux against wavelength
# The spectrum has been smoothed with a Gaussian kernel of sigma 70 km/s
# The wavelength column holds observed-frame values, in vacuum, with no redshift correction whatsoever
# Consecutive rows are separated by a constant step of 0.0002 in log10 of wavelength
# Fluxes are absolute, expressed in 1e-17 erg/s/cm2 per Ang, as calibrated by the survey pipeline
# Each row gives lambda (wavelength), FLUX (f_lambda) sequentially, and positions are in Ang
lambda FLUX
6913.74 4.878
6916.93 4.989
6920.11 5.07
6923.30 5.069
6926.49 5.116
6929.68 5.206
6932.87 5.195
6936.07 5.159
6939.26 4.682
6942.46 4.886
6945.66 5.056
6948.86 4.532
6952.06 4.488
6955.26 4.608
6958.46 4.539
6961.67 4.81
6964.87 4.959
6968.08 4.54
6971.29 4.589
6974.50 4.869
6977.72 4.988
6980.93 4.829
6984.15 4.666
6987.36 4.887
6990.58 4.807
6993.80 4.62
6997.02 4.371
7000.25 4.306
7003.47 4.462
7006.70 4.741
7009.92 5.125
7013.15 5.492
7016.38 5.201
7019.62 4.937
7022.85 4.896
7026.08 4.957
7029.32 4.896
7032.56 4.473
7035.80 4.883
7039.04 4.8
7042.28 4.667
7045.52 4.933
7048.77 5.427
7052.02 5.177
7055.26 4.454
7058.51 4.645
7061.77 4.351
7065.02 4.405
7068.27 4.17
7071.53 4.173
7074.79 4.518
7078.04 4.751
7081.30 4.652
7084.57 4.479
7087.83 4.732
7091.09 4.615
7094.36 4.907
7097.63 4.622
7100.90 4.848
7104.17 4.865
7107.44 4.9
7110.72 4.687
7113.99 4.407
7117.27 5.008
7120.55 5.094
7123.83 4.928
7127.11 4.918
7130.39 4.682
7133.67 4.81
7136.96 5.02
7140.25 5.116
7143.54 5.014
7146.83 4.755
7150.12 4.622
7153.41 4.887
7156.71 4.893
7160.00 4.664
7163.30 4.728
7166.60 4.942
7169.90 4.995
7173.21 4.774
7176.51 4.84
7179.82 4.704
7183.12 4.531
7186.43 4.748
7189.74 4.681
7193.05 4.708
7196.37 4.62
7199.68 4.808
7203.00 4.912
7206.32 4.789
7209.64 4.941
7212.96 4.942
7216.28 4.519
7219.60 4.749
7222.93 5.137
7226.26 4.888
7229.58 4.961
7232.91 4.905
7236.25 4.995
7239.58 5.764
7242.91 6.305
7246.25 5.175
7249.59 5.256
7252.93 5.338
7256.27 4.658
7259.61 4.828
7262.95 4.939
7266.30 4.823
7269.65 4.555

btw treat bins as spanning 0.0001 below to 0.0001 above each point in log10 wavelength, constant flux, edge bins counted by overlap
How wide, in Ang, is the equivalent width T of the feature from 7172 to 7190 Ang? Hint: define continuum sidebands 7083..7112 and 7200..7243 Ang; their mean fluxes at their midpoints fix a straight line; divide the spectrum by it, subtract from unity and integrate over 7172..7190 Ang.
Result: 0.8 Ang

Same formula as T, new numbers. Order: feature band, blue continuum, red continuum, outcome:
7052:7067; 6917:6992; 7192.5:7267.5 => 1.15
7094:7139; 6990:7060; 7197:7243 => 0.65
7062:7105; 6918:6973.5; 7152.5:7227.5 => 2.14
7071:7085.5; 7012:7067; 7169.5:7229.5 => 0.88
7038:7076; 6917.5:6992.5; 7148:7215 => 1.41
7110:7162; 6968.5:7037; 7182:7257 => 0.69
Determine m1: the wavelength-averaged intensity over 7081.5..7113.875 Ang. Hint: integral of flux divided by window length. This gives 4.72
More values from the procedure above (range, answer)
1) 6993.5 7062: 4.82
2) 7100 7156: 4.86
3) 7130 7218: 4.8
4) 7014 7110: 4.74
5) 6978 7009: 4.66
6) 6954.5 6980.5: 4.75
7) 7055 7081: 4.44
